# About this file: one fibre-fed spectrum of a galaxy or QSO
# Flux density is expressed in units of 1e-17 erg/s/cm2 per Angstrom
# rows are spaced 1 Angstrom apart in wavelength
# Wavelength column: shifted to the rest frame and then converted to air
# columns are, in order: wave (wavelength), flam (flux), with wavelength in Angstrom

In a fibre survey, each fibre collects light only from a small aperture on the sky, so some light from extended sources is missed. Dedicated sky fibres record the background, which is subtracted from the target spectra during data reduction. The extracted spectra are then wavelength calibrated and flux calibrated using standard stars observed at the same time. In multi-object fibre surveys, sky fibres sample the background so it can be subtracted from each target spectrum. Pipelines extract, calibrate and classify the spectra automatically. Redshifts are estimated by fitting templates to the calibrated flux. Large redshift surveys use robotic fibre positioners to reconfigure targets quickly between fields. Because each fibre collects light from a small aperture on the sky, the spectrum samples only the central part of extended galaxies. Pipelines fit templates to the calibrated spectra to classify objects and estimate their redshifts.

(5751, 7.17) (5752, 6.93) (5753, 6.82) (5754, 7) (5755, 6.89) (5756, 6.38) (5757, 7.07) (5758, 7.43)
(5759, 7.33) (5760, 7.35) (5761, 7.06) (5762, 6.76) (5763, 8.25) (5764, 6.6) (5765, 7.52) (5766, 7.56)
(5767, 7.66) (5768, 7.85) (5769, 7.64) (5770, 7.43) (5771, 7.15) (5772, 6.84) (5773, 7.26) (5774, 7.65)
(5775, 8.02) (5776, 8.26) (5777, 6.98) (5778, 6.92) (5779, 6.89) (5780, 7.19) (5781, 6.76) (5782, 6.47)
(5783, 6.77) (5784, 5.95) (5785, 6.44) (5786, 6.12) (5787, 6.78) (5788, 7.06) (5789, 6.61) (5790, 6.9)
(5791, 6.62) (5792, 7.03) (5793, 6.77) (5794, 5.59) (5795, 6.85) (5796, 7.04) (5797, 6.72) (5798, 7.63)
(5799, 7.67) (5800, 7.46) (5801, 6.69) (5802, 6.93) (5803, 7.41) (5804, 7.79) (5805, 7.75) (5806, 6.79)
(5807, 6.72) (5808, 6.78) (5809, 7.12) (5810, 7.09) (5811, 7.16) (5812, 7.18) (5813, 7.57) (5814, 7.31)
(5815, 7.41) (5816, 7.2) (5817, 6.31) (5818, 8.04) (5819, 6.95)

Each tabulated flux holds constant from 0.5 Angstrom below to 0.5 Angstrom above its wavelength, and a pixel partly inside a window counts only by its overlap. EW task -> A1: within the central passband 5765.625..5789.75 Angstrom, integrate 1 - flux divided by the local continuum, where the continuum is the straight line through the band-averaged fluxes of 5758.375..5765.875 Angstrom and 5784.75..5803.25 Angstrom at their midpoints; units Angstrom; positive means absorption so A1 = 0.0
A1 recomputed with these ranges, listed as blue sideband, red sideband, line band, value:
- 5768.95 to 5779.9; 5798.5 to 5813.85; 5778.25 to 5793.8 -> 1.3 Angstrom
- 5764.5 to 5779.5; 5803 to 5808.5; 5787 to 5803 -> 0.8 Angstrom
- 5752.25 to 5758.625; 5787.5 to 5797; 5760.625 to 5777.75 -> -1.4 Angstrom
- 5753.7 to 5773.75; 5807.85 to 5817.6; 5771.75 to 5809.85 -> 1.1 Angstrom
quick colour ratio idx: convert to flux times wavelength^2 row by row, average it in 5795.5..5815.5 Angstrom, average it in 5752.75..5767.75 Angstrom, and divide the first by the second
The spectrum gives 1.02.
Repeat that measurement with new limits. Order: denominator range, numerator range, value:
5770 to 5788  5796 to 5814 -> 1.04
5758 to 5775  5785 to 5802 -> 0.93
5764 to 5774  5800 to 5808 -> 0.98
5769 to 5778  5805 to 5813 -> 0.96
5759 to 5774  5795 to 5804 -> 0.99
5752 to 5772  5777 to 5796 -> 0.93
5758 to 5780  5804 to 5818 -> 0.99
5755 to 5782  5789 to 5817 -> 0.98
